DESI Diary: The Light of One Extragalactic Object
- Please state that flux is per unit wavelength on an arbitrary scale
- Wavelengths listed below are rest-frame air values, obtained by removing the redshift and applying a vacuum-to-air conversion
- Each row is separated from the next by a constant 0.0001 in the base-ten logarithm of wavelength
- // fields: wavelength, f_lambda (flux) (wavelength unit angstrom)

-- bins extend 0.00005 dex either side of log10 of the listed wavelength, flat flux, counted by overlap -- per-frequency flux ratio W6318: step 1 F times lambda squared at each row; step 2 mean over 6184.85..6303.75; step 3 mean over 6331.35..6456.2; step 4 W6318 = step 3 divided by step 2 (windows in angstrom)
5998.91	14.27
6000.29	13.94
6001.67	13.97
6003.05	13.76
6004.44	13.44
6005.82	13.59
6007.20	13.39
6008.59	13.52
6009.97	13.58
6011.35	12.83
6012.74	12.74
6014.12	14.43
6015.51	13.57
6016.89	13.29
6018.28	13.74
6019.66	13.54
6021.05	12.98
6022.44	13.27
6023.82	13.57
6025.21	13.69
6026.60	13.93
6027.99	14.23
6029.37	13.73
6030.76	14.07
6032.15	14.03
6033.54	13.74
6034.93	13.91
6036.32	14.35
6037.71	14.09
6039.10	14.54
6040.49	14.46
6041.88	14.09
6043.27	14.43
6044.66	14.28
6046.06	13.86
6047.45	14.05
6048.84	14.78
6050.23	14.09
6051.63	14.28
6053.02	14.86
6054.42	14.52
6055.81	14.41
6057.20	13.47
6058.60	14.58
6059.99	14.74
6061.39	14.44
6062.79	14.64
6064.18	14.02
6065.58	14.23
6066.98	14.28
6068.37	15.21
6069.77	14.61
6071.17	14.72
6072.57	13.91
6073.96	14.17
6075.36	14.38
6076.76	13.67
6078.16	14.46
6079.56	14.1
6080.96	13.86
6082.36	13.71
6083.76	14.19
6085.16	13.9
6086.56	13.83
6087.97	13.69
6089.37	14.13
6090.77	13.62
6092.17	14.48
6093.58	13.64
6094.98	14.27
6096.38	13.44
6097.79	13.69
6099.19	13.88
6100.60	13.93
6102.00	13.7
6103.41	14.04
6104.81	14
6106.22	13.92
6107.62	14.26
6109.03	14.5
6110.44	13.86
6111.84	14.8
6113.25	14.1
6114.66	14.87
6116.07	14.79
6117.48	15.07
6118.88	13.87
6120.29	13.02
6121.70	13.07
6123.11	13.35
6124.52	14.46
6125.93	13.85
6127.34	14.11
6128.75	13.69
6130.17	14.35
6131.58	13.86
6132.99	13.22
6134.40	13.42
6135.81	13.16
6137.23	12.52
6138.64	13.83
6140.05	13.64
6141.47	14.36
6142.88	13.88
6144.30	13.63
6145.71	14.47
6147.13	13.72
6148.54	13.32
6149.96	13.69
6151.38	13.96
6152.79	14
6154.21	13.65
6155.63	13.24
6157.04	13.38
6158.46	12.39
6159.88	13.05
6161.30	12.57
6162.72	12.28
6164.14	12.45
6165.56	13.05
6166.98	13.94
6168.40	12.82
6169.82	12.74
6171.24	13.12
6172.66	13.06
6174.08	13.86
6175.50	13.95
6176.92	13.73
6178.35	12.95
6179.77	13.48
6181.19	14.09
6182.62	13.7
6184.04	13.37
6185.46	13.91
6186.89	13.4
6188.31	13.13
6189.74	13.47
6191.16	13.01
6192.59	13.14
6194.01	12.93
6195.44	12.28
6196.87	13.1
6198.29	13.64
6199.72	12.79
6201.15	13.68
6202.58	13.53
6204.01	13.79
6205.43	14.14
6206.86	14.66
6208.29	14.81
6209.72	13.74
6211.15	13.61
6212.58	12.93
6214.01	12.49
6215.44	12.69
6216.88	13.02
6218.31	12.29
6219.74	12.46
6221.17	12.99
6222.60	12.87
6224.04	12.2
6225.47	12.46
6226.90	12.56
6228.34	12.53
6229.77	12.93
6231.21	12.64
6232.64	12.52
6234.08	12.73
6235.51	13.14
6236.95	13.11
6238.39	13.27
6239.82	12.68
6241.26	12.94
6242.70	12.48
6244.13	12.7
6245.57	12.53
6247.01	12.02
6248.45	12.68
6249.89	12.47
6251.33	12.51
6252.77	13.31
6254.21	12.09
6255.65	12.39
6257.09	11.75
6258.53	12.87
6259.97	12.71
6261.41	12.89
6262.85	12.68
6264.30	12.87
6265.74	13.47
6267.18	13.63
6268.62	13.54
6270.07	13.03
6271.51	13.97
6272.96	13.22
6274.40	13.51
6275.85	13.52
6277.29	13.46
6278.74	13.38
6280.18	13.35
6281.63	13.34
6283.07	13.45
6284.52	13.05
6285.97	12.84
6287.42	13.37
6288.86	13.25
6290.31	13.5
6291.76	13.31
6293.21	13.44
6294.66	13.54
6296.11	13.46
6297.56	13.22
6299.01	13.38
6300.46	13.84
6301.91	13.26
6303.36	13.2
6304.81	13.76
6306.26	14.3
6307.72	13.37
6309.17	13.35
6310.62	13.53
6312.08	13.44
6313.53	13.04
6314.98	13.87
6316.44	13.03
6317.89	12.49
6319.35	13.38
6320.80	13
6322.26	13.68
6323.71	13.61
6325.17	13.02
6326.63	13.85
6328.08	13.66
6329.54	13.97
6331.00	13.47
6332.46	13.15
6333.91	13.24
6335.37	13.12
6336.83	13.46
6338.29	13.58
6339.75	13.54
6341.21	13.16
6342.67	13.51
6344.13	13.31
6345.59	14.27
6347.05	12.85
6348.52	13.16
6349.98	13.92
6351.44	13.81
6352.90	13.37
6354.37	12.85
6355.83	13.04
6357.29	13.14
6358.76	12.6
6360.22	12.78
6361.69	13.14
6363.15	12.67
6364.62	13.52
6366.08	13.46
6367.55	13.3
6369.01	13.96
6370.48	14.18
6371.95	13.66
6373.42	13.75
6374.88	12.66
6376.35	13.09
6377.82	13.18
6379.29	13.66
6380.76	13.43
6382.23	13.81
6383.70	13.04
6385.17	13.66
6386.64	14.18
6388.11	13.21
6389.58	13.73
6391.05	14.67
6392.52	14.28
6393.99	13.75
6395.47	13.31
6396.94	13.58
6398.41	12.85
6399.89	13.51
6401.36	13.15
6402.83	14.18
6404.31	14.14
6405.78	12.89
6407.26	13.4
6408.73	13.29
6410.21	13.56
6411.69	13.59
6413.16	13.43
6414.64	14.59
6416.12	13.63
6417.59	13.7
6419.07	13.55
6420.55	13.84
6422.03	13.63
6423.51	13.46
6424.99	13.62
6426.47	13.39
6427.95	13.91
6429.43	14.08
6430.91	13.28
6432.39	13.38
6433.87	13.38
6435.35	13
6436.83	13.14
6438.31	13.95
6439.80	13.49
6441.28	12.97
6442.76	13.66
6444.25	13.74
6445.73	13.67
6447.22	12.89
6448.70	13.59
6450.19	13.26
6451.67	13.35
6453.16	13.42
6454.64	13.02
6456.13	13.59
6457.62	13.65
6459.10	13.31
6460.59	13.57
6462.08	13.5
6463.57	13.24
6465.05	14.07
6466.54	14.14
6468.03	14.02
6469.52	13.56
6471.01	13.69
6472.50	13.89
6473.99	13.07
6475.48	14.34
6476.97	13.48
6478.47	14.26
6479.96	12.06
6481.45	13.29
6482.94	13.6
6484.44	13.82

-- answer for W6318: 1.08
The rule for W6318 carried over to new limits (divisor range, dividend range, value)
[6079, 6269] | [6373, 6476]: 1.10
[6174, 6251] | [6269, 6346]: 1.06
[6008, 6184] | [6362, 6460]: 1.08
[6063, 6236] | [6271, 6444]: 1.06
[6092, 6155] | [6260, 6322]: 1.01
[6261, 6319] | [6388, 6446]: 1.06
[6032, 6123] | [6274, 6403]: 1.03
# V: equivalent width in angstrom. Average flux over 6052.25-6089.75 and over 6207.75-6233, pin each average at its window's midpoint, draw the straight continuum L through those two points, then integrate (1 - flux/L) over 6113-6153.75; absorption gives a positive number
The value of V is -0.48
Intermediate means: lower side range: 14.2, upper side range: 12.9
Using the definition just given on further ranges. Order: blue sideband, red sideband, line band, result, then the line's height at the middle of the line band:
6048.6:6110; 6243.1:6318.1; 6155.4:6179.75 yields 1.1 angstrom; 13.7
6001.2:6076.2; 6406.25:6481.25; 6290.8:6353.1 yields 1.1 angstrom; 13.7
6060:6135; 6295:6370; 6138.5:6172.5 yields 1.3 angstrom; 13.9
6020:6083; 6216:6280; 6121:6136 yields -0.1 angstrom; 13.6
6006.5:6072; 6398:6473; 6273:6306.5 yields 0.8 angstrom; 13.7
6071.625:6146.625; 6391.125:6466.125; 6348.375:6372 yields 0.5 angstrom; 13.6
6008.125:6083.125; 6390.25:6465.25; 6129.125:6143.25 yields 0.3 angstrom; 13.9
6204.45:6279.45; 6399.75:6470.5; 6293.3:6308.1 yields -0.4 angstrom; 13.1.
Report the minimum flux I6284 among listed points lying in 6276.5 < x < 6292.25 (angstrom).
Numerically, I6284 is 12.84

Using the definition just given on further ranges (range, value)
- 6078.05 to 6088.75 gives 13.69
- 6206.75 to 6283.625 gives 11.75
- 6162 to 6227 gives 12.2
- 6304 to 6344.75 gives 12.49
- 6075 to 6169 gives 12.28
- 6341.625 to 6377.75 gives 12.6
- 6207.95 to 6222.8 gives 12.29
